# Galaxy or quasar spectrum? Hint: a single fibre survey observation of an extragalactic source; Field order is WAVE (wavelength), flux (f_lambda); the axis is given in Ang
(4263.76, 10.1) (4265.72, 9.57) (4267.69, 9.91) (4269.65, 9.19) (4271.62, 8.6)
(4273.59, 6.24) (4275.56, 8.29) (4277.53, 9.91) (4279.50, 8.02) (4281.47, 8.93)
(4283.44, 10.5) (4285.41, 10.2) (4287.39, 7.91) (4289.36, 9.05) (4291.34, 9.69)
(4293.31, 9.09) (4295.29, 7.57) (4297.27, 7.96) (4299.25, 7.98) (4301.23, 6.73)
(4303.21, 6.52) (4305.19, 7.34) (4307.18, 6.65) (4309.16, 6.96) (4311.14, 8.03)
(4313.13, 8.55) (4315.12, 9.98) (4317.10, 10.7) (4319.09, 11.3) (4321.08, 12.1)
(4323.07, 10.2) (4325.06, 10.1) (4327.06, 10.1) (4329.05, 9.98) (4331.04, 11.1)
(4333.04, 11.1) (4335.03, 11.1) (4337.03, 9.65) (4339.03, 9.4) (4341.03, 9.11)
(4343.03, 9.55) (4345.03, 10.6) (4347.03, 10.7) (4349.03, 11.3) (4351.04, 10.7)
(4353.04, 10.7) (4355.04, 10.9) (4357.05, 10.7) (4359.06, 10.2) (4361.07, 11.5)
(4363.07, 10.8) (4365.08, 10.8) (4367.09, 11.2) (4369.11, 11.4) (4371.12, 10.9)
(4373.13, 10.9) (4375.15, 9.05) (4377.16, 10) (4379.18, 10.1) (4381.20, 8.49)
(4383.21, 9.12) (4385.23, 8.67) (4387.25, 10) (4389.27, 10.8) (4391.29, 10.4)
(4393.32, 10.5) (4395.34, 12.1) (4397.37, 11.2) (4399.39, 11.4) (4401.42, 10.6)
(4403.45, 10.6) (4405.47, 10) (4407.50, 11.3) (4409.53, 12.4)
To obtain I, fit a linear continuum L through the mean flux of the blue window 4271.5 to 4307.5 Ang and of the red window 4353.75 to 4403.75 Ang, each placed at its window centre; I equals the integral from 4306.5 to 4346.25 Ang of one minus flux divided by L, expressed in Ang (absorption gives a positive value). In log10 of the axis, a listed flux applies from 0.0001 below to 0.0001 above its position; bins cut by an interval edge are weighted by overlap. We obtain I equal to -2.7 Ang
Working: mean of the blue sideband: 8.29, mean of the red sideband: 10.5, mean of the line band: 9.85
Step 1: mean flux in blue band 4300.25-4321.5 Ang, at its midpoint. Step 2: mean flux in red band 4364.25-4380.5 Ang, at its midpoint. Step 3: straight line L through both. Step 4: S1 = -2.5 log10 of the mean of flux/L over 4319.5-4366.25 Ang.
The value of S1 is -0.110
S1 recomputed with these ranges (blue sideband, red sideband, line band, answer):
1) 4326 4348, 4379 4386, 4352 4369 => -0.138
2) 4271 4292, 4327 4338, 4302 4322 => 0.130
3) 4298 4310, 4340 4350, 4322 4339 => -0.141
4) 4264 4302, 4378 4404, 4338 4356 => -0.072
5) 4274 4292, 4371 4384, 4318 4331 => -0.142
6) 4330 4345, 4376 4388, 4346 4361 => -0.095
